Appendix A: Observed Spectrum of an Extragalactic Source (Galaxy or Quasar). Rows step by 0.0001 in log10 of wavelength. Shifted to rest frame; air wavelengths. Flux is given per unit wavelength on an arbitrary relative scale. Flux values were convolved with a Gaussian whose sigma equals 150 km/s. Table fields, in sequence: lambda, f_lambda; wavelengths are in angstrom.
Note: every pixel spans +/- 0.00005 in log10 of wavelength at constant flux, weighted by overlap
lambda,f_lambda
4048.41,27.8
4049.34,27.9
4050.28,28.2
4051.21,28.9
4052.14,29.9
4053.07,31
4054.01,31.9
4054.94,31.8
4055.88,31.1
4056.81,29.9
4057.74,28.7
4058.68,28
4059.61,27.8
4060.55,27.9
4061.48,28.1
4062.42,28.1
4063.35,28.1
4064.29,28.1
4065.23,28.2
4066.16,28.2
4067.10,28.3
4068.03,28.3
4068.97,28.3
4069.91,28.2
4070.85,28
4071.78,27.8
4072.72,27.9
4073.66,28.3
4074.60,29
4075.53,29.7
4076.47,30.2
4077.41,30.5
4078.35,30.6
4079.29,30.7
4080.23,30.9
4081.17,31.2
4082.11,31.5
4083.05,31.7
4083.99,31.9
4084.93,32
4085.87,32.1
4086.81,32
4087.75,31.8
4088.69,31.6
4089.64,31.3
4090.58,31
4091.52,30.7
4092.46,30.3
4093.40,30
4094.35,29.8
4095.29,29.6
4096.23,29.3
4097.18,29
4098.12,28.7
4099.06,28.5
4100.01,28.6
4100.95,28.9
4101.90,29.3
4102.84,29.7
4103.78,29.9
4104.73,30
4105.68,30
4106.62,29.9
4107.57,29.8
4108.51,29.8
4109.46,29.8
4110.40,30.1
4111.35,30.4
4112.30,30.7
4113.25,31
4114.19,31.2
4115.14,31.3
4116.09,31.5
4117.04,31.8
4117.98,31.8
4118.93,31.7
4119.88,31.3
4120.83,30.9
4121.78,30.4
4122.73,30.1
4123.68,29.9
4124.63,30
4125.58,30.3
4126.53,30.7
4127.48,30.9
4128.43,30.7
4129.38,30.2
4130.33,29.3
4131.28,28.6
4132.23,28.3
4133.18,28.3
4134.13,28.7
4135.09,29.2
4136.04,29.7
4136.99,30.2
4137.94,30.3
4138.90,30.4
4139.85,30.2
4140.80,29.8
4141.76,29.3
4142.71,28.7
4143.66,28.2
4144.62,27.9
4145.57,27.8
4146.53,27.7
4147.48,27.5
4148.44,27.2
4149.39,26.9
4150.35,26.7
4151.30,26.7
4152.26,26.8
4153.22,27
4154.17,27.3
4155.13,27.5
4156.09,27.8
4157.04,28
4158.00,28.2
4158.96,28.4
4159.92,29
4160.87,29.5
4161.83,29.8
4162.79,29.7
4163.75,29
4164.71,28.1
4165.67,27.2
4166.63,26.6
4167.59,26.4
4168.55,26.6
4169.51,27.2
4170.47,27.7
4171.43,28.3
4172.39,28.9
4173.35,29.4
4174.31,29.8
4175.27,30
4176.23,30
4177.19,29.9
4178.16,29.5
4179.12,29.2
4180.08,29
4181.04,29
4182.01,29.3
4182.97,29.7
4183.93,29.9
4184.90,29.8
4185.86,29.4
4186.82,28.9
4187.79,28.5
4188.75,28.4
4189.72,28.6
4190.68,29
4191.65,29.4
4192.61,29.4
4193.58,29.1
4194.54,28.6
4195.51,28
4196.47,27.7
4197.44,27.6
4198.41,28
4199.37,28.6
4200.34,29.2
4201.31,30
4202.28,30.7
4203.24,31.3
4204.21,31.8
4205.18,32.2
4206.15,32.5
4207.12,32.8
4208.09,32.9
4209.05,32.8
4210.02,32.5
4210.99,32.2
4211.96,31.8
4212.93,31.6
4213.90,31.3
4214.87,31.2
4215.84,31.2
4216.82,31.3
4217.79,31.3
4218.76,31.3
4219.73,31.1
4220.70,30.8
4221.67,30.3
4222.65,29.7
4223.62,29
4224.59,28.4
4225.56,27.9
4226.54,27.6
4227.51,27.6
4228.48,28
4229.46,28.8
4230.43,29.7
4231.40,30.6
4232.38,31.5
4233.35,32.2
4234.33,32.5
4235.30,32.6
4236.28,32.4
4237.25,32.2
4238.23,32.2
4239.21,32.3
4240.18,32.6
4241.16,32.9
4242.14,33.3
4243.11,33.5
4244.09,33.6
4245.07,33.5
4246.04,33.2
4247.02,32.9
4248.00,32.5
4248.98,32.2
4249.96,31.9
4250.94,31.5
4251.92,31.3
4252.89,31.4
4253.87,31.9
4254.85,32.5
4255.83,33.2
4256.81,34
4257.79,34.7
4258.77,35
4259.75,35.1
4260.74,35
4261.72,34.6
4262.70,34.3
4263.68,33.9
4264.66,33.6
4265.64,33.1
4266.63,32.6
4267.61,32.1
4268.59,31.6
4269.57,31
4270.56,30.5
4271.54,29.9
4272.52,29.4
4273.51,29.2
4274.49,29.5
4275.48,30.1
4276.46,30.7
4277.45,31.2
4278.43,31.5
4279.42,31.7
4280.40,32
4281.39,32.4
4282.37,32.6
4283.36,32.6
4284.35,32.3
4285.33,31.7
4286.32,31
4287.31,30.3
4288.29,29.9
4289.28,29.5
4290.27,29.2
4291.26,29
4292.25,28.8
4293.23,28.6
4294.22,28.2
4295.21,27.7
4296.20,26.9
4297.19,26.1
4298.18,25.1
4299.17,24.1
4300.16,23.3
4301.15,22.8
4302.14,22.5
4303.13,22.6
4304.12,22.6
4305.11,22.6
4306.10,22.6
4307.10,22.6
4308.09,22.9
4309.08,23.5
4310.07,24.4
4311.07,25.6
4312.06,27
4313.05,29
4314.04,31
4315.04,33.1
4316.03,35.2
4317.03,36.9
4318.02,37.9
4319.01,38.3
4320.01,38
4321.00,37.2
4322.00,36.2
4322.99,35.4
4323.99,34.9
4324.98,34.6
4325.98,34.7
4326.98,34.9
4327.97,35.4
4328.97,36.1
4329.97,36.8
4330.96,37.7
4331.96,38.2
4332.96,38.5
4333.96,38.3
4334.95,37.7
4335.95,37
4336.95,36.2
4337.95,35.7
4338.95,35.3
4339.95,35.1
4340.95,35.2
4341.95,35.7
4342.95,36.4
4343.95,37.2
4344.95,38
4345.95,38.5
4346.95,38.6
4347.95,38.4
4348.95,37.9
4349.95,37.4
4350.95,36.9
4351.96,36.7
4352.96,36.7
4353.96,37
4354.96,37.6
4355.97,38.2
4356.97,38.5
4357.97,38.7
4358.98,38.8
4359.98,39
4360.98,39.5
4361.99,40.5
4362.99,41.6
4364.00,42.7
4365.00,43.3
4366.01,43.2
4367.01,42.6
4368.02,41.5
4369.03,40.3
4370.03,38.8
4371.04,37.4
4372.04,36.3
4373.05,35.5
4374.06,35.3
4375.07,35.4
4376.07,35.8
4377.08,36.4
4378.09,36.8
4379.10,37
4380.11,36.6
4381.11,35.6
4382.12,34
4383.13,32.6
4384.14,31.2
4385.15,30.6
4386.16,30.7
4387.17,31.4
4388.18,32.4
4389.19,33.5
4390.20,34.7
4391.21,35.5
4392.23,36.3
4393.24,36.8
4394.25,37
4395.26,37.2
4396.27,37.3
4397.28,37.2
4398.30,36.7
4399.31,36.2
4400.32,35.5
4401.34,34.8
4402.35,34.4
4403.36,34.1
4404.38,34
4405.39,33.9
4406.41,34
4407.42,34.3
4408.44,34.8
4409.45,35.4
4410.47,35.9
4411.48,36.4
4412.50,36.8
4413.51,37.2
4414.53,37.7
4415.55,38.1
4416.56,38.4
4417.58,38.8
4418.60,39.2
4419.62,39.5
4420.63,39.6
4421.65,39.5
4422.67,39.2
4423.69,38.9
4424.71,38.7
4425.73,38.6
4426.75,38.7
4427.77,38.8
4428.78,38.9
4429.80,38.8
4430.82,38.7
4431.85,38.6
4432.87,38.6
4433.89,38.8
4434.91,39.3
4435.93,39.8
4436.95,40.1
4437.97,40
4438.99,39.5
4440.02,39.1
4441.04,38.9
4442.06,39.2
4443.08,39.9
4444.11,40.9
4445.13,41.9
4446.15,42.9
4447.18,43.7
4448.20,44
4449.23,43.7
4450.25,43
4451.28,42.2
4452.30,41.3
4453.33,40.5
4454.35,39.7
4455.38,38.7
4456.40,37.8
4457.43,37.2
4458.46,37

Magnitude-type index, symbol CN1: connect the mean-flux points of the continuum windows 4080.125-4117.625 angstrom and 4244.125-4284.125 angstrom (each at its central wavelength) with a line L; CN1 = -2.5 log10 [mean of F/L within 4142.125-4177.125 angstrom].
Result 0.11 mag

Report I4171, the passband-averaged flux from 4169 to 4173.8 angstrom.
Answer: 28.3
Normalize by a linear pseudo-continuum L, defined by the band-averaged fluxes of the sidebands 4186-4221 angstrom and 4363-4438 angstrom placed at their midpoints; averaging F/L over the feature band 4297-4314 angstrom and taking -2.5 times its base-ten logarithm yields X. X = 0.362 mag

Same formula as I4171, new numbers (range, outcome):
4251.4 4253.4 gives 31.5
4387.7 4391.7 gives 34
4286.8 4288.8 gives 30.1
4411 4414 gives 36.8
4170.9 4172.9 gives 28.6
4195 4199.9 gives 28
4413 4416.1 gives 37.7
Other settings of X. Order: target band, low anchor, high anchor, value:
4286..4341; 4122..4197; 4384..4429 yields 0.08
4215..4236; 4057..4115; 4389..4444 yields 0.10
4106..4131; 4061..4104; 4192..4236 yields -0.02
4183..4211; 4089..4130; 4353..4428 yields 0.08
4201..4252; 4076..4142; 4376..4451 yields 0.05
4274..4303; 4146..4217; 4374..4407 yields 0.11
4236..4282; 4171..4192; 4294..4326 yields -0.12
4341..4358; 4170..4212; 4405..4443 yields -0.06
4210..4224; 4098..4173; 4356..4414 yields 0.02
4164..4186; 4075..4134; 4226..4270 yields 0.09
